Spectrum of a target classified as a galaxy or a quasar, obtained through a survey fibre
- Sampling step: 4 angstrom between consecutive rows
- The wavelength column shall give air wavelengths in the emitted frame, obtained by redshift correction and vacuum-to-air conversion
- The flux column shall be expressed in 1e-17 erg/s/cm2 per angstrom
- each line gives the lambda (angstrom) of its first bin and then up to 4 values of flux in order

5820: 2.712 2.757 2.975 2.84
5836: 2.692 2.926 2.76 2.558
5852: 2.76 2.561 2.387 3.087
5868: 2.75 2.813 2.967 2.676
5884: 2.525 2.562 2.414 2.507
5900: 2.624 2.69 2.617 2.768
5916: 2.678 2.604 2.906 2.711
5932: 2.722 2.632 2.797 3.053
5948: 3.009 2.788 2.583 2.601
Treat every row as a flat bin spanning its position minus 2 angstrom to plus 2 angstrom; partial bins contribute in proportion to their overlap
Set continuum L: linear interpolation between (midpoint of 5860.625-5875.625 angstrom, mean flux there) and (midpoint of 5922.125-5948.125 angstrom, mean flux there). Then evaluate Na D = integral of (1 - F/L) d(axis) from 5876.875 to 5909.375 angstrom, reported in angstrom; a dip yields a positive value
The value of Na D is 2.8 angstrom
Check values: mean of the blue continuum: 2.85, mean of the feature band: 2.59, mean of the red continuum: 2.82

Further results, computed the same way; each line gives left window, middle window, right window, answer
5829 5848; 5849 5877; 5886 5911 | -0.48 angstrom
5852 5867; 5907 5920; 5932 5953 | 0.53 angstrom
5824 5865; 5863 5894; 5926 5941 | 0.23 angstrom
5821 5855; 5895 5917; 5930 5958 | 1.08 angstrom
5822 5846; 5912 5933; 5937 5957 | 0.85 angstrom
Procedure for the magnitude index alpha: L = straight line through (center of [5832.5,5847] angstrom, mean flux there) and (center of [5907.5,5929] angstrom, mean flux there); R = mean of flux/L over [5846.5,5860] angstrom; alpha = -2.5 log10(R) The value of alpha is 0.072 mag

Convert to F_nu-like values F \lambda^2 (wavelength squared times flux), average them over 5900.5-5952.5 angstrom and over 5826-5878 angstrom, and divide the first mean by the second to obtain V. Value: 1.02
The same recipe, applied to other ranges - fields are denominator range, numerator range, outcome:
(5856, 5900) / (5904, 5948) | 1.05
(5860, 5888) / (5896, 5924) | 0.98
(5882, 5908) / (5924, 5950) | 1.12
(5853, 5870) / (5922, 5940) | 1.04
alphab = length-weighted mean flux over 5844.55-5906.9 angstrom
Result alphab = 2.66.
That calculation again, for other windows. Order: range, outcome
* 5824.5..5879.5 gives 2.77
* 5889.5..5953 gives 2.72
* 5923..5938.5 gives 2.73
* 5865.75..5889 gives 2.73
